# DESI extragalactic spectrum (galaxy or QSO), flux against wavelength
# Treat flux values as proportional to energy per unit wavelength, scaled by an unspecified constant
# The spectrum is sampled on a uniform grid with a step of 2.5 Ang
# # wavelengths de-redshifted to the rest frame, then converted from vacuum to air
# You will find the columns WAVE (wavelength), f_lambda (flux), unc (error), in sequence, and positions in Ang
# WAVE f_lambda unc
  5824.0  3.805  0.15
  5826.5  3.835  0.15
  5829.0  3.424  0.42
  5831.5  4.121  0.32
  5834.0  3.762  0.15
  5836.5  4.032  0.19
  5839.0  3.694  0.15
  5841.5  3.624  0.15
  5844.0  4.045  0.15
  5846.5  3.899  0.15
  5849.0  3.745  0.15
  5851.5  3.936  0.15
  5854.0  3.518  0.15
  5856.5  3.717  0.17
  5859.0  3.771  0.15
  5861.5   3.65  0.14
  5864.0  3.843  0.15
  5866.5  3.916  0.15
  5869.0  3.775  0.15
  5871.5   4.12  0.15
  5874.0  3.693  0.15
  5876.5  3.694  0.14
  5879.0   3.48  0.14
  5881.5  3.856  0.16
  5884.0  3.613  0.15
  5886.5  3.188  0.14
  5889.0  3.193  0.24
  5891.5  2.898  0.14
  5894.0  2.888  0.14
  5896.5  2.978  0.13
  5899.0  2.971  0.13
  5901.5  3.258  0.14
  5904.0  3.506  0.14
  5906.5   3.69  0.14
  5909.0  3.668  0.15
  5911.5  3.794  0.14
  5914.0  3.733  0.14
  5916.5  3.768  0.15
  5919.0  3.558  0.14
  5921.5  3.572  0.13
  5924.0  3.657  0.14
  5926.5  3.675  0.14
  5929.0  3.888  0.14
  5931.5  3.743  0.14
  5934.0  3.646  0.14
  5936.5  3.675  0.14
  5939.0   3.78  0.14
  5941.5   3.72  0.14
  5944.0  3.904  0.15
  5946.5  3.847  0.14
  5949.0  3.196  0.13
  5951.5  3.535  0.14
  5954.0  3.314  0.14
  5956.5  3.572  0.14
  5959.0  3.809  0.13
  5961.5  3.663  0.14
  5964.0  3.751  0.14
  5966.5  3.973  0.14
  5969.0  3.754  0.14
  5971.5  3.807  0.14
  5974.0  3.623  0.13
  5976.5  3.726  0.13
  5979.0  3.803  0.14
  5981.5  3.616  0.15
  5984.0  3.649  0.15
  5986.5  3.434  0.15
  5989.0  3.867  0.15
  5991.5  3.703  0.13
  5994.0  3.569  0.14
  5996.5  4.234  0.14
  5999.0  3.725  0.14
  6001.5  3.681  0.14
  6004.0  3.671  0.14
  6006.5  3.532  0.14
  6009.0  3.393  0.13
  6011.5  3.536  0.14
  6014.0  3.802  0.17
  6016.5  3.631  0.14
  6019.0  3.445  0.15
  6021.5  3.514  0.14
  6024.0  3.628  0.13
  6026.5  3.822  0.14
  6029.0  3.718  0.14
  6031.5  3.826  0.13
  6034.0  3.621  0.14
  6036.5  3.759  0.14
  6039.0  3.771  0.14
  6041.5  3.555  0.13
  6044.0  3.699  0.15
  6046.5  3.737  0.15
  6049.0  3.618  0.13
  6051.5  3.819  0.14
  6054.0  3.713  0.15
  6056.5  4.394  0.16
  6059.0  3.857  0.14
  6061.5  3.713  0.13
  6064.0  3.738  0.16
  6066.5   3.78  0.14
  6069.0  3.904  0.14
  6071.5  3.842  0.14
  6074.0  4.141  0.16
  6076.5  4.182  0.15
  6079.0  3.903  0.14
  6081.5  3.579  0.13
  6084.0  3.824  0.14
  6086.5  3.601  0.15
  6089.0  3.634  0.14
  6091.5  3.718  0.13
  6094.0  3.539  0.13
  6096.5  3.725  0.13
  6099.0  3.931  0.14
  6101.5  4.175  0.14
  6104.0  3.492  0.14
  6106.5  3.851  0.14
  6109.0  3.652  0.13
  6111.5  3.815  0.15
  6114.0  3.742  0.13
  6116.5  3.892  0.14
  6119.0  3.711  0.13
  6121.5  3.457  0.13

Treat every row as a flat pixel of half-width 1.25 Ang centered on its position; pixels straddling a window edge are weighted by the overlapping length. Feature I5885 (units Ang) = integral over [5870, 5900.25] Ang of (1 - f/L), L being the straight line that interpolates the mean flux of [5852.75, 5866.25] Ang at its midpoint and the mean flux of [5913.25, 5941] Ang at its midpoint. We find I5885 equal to 2.65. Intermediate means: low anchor 3.72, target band 3.38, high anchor 3.7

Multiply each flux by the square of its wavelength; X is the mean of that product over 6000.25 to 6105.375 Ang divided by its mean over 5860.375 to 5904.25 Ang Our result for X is 1.1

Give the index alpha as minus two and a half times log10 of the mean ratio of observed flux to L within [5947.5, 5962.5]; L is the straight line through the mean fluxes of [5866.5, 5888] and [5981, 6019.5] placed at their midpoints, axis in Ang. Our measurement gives 0.046 mag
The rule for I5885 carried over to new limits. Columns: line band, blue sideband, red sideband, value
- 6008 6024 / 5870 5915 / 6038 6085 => 0.7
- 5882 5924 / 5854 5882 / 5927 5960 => 3.5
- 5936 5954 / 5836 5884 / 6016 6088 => 0.7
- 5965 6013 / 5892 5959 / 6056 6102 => -0.4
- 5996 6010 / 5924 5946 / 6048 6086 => 0.5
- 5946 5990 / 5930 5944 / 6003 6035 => 0.4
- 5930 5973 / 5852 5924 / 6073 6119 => -0.7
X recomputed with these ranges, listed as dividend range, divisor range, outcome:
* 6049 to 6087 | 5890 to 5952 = 1.15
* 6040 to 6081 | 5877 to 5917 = 1.19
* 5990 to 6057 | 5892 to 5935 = 1.09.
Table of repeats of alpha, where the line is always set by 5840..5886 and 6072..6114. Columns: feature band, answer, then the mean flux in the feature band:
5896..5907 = 0.15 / 3.27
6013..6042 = 0.03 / 3.68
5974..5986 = 0.03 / 3.67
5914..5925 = 0.04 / 3.65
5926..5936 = 0.01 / 3.74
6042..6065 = 0.00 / 3.8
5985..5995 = 0.04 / 3.65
